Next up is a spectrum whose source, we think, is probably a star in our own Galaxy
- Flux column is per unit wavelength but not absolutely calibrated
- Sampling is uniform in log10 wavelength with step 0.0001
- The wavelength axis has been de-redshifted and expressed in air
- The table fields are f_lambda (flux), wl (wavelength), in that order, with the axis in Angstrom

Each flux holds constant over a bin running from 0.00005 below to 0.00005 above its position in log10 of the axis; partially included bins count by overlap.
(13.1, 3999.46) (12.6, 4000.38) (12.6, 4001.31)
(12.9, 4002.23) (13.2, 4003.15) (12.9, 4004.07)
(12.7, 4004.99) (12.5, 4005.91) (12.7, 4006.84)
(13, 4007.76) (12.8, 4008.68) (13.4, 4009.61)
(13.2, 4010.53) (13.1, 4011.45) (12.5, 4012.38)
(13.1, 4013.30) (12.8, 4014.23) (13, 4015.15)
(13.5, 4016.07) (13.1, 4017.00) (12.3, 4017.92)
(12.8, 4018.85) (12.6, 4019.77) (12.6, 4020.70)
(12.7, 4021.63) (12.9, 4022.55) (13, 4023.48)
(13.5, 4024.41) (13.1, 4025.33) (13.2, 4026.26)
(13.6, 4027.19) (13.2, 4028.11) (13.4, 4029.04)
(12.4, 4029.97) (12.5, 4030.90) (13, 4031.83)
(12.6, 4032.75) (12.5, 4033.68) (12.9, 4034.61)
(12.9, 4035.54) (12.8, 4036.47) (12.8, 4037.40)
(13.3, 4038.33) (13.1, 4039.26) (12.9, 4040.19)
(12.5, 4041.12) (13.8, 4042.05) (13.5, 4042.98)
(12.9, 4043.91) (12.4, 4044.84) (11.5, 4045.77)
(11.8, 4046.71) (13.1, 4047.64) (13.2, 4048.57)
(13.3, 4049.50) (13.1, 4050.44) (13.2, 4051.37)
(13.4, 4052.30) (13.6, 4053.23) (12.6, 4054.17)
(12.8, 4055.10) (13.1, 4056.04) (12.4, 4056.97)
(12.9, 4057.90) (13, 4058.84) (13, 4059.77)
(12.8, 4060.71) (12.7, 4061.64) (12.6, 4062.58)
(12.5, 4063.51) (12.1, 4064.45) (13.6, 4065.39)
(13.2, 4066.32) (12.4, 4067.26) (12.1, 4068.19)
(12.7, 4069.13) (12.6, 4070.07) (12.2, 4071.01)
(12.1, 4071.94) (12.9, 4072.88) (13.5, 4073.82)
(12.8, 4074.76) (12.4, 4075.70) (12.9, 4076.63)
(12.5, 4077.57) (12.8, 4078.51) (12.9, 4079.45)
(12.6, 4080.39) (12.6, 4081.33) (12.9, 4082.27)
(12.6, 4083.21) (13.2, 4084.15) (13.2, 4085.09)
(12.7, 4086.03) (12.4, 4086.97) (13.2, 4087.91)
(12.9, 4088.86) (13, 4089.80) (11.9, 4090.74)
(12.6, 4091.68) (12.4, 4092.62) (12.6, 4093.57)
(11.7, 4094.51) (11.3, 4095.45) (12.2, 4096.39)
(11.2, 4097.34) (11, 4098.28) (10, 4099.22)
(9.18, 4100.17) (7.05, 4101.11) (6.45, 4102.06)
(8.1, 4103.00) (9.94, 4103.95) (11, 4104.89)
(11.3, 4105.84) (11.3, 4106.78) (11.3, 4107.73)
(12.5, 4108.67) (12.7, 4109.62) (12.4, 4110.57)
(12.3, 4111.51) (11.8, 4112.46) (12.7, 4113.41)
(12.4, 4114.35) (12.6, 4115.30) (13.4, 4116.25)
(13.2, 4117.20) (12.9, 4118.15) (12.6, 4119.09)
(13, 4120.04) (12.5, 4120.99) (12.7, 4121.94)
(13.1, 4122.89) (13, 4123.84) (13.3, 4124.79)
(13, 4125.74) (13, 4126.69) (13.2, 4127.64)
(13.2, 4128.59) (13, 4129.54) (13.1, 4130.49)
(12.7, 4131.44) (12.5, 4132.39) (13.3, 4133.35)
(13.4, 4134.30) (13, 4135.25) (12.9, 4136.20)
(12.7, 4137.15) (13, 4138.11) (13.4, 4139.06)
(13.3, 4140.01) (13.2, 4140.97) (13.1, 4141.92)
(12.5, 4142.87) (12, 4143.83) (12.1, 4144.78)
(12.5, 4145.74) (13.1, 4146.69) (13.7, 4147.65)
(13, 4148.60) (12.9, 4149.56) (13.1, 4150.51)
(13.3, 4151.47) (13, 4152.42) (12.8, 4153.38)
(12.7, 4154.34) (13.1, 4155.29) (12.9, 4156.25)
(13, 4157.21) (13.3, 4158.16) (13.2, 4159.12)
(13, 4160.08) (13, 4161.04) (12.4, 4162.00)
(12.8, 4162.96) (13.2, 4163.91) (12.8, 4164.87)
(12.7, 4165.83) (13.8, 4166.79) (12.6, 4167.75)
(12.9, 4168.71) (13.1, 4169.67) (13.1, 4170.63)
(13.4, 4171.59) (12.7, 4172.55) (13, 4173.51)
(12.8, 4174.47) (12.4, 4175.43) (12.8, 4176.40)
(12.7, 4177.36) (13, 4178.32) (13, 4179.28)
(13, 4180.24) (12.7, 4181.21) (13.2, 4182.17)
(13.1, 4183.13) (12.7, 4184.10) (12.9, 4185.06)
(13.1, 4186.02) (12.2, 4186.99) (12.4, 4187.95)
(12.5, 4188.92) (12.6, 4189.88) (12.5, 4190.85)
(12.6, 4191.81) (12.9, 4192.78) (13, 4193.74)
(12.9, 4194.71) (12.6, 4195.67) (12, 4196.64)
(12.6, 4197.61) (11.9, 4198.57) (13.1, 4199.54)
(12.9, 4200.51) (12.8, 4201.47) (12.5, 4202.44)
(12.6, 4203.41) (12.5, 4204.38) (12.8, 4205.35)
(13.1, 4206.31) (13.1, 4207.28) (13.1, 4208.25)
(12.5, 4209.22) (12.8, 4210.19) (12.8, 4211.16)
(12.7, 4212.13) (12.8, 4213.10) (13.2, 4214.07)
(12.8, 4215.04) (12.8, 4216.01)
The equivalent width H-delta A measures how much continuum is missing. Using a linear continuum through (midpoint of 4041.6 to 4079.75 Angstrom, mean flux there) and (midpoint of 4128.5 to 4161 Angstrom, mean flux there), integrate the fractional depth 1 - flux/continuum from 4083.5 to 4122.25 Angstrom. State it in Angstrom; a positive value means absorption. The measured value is 3.33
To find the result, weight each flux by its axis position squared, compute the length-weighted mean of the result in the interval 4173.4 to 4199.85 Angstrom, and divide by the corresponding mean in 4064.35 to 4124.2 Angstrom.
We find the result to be 1.1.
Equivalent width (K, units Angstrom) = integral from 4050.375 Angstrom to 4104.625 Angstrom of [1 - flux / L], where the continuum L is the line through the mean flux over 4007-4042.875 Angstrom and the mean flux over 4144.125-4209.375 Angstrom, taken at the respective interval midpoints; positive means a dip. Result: 3.0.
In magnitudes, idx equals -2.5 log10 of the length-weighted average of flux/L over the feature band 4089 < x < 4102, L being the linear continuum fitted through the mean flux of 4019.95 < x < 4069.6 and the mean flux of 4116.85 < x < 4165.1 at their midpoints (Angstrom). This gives 0.16 mag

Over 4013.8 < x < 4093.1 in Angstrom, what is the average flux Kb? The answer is 12.8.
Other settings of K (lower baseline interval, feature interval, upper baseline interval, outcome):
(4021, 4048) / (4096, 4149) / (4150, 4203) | 2.7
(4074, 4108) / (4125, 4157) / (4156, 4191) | -1.4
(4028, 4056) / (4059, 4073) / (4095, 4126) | -0.2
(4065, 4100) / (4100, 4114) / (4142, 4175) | 2.1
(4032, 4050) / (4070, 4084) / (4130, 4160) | 0.2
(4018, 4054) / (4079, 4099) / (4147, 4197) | 0.8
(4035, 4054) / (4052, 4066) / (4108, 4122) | 0.0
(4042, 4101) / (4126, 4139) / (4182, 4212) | -0.4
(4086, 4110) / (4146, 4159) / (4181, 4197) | -1.0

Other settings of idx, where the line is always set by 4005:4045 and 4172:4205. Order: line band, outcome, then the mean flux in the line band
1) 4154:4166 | -0.02 mag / 12.9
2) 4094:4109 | 0.23 mag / 10.3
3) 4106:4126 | 0.02 mag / 12.6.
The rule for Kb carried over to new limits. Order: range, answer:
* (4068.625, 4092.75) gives 12.7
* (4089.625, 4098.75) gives 12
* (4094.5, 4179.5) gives 12.5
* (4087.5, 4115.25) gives 11.3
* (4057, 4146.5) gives 12.4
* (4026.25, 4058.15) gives 12.9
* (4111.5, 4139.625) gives 12.9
